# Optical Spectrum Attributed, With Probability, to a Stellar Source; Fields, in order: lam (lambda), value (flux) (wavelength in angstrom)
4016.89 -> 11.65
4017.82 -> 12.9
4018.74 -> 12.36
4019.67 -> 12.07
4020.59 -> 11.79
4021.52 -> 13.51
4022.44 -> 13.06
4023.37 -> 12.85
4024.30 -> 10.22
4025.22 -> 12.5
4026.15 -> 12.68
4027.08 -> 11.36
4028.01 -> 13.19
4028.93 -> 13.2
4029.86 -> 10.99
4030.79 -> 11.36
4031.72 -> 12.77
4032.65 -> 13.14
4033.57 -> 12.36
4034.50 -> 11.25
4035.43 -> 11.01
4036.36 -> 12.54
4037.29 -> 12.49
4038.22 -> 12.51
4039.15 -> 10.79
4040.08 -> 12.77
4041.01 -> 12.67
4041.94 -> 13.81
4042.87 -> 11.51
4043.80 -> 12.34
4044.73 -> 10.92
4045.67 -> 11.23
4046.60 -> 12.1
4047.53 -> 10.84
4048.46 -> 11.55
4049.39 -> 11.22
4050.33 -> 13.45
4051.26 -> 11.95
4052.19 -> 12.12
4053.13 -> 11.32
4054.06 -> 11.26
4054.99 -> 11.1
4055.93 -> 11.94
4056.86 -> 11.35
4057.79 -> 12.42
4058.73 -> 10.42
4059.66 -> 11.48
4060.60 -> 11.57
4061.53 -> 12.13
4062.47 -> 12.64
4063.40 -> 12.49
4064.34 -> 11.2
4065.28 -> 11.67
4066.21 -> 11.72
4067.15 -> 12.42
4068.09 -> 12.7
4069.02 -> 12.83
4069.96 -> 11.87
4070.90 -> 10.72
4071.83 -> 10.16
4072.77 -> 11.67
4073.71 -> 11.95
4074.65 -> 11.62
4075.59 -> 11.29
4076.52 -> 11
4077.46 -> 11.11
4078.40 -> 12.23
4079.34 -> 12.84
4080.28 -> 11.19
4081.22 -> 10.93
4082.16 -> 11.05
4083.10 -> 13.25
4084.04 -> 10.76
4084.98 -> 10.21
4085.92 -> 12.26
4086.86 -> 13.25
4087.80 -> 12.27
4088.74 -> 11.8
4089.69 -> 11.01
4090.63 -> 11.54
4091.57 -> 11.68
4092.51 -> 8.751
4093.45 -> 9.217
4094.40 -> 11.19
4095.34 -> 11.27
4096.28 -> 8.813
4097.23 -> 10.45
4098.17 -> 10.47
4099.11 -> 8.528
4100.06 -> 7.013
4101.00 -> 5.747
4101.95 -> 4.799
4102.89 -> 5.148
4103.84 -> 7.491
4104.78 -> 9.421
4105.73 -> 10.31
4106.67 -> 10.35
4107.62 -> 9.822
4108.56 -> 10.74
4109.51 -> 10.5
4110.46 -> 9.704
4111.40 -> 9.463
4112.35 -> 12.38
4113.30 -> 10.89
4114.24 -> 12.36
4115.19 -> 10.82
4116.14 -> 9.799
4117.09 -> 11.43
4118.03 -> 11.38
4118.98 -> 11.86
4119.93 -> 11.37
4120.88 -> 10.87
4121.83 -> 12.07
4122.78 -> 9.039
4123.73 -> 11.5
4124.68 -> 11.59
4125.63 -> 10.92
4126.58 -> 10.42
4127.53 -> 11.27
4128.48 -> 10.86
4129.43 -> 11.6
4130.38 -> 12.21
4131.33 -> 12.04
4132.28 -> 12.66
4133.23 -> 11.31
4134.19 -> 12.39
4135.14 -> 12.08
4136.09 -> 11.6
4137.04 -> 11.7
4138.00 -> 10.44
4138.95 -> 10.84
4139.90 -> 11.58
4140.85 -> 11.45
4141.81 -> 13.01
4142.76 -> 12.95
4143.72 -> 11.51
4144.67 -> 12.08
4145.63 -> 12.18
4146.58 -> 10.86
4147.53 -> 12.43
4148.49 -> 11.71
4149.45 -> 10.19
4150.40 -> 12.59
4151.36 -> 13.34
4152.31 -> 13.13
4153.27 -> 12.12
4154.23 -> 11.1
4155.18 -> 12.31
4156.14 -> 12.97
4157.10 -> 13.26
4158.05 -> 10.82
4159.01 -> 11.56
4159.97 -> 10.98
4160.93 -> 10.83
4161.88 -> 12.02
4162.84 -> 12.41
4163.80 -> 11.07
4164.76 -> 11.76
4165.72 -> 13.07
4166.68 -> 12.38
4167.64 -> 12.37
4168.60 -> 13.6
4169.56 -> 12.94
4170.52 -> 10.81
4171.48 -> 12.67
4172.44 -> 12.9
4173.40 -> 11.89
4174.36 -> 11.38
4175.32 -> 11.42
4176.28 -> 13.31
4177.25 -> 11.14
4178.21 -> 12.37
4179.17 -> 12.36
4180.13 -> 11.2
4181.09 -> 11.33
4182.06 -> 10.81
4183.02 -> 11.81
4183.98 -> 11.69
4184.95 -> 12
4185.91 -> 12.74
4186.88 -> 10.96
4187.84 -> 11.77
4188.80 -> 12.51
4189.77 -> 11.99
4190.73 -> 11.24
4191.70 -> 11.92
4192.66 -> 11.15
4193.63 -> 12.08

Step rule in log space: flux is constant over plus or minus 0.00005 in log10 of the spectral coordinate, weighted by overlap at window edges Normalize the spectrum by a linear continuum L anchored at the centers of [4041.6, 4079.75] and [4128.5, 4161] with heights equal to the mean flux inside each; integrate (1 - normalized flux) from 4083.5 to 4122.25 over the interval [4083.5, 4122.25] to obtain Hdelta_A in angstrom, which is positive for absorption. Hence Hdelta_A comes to 5.2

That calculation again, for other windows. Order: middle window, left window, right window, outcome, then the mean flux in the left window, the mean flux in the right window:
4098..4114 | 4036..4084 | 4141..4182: 3.9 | 11.8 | 12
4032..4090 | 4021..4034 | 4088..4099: -1.9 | 12.4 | 10.5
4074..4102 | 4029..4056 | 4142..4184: 3.0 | 11.9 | 12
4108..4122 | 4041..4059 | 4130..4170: 1.1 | 11.8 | 12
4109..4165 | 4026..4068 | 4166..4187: 2.1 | 11.9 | 12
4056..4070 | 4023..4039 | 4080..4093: -0.3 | 12.1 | 11.4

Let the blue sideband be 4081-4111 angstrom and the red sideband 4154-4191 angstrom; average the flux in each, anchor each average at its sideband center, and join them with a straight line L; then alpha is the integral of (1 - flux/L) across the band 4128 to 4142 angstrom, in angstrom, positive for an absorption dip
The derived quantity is -0.90 angstrom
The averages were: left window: 9.98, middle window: 11.7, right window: 12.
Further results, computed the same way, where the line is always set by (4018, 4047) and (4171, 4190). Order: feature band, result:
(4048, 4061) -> 0.5 angstrom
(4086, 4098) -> 1.1 angstrom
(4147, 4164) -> 0.0 angstrom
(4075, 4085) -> 0.5 angstrom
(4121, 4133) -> 0.7 angstrom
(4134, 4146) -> 0.2 angstrom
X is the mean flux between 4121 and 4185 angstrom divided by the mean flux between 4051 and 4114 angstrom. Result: 1.1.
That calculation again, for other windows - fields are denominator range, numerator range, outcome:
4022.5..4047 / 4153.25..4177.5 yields 0.99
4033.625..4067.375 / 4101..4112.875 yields 0.76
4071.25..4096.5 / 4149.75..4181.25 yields 1.07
